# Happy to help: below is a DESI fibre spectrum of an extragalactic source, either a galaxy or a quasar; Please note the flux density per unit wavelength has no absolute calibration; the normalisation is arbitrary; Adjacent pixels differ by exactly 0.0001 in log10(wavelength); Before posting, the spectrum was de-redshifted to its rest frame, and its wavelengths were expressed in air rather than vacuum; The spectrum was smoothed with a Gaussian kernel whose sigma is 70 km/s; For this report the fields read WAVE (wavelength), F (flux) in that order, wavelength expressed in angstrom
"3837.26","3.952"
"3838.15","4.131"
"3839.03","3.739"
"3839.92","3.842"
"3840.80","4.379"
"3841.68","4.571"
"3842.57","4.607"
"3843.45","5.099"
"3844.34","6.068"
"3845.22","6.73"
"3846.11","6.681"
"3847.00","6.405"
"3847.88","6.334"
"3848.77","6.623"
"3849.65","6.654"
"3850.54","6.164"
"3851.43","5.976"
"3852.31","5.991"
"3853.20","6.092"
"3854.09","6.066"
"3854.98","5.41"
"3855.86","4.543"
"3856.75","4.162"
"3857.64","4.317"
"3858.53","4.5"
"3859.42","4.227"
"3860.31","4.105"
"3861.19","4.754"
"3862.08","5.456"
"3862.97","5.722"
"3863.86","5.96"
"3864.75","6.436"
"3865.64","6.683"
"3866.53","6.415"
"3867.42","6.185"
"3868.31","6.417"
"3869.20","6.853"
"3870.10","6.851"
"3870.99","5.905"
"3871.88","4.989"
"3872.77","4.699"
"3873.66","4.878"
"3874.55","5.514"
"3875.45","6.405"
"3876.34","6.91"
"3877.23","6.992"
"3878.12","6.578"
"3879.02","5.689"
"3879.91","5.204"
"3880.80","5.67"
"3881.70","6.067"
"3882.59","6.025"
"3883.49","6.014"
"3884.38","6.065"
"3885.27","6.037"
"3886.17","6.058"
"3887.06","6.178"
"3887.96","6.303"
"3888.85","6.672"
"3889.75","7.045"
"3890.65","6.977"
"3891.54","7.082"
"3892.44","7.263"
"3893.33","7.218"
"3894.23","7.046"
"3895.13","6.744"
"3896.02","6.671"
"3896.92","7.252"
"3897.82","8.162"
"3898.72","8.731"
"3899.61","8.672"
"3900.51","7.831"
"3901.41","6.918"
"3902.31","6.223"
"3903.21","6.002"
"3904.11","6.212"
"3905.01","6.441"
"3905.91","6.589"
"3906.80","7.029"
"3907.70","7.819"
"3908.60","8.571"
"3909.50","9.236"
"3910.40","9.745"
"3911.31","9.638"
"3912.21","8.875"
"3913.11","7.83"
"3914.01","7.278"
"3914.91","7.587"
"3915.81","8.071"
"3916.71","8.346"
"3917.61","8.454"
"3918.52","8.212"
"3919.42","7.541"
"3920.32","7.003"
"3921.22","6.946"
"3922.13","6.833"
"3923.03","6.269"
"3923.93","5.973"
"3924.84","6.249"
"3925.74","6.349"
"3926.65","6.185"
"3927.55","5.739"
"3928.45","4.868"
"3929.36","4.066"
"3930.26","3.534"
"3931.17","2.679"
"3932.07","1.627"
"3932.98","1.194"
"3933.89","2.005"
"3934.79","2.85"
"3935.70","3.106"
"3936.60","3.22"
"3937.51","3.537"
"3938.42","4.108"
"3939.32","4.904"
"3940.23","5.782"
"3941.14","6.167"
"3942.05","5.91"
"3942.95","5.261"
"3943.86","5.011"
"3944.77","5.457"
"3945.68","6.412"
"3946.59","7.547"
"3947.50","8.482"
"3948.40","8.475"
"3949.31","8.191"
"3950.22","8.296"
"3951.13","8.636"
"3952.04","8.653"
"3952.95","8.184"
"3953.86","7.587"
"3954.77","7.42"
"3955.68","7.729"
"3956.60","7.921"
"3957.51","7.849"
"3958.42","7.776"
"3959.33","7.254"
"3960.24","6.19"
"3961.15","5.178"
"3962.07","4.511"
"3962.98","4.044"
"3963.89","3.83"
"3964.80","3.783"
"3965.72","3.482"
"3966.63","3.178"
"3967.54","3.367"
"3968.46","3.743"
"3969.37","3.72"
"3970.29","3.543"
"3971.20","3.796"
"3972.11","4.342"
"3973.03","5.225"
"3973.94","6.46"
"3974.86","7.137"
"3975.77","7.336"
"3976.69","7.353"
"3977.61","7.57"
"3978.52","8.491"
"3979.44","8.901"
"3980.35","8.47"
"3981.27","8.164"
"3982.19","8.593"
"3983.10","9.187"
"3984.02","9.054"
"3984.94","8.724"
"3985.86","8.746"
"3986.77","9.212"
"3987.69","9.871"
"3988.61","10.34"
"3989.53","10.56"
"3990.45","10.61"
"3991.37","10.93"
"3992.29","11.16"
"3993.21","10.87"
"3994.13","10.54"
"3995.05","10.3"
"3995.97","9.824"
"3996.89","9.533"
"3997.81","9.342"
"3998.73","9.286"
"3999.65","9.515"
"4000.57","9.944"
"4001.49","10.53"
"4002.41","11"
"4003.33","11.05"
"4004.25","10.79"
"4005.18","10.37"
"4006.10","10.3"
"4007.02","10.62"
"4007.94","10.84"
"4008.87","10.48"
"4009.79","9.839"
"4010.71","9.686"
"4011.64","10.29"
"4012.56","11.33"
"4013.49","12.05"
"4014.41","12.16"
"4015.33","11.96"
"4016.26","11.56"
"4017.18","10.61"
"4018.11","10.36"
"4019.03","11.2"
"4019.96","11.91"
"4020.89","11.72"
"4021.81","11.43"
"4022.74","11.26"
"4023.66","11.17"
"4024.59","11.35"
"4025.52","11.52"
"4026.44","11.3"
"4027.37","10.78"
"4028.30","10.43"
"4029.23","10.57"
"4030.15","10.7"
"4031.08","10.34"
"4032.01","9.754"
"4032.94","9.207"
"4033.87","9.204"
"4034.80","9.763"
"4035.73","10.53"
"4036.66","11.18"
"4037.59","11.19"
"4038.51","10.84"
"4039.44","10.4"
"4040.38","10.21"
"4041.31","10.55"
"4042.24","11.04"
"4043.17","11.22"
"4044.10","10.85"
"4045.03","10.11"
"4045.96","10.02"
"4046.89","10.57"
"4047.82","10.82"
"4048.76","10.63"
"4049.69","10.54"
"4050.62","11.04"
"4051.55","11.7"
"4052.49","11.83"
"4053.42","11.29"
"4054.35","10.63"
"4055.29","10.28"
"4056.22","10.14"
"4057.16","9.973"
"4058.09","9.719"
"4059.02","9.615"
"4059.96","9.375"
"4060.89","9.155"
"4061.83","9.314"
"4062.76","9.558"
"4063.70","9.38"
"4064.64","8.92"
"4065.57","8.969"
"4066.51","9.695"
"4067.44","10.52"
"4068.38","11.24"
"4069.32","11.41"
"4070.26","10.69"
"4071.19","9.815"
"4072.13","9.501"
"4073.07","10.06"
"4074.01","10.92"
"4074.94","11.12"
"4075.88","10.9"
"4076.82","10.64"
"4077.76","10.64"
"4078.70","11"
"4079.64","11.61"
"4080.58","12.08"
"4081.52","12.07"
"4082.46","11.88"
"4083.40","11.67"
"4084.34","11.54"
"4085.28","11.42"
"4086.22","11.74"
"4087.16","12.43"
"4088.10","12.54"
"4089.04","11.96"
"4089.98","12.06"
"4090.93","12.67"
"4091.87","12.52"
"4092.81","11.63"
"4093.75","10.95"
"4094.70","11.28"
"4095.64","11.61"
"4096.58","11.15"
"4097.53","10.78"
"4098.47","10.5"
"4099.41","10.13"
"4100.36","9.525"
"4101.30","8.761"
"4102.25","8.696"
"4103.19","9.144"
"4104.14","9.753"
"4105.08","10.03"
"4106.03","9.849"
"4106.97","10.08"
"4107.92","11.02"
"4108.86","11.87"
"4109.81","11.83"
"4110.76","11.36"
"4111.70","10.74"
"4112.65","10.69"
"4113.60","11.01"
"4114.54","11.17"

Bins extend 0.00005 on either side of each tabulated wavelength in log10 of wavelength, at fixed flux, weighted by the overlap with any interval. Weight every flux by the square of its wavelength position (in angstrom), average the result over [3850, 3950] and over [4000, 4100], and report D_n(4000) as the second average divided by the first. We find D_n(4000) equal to 1.9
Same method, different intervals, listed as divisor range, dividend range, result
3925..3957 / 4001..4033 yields 2.00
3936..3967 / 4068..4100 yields 1.96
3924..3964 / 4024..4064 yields 1.92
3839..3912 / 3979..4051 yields 1.78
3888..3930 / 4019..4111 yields 1.61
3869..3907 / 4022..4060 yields 1.75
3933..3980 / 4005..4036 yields 1.91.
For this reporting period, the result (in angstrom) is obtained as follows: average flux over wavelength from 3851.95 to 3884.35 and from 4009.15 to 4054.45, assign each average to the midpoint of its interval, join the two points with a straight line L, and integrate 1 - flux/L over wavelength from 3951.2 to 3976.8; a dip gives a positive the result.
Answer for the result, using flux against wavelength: 8.6 angstrom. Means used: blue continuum 5.69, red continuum 10.8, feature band 5.75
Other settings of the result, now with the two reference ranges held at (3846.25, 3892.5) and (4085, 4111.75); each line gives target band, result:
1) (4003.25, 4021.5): -3.8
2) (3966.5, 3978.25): 4.2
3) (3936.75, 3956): 2.4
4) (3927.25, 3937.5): 5.8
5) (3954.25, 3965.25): 2.5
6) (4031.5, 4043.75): -1.0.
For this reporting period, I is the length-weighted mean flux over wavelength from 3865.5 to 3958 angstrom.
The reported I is 6.48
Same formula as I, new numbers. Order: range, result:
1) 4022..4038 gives 10.6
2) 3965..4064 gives 9.65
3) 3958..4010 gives 8.05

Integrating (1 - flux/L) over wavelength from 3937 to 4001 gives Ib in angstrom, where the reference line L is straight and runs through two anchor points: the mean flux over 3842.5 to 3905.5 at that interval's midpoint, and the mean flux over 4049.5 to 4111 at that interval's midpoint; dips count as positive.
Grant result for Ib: 7.9 angstrom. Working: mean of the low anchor 6.18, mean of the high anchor 10.7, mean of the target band 7.29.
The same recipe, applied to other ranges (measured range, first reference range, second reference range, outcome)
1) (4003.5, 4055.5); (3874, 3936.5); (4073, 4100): -5.0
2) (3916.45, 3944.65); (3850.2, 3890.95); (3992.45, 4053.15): 9.3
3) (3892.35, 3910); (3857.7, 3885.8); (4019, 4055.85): -1.8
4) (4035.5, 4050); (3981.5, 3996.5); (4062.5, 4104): -0.3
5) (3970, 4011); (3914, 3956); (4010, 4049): -1.0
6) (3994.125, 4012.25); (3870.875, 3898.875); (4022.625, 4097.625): -1.7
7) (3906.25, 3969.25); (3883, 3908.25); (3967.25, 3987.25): 7.0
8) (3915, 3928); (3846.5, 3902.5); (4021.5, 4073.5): 0.5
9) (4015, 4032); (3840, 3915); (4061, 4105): -2.8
